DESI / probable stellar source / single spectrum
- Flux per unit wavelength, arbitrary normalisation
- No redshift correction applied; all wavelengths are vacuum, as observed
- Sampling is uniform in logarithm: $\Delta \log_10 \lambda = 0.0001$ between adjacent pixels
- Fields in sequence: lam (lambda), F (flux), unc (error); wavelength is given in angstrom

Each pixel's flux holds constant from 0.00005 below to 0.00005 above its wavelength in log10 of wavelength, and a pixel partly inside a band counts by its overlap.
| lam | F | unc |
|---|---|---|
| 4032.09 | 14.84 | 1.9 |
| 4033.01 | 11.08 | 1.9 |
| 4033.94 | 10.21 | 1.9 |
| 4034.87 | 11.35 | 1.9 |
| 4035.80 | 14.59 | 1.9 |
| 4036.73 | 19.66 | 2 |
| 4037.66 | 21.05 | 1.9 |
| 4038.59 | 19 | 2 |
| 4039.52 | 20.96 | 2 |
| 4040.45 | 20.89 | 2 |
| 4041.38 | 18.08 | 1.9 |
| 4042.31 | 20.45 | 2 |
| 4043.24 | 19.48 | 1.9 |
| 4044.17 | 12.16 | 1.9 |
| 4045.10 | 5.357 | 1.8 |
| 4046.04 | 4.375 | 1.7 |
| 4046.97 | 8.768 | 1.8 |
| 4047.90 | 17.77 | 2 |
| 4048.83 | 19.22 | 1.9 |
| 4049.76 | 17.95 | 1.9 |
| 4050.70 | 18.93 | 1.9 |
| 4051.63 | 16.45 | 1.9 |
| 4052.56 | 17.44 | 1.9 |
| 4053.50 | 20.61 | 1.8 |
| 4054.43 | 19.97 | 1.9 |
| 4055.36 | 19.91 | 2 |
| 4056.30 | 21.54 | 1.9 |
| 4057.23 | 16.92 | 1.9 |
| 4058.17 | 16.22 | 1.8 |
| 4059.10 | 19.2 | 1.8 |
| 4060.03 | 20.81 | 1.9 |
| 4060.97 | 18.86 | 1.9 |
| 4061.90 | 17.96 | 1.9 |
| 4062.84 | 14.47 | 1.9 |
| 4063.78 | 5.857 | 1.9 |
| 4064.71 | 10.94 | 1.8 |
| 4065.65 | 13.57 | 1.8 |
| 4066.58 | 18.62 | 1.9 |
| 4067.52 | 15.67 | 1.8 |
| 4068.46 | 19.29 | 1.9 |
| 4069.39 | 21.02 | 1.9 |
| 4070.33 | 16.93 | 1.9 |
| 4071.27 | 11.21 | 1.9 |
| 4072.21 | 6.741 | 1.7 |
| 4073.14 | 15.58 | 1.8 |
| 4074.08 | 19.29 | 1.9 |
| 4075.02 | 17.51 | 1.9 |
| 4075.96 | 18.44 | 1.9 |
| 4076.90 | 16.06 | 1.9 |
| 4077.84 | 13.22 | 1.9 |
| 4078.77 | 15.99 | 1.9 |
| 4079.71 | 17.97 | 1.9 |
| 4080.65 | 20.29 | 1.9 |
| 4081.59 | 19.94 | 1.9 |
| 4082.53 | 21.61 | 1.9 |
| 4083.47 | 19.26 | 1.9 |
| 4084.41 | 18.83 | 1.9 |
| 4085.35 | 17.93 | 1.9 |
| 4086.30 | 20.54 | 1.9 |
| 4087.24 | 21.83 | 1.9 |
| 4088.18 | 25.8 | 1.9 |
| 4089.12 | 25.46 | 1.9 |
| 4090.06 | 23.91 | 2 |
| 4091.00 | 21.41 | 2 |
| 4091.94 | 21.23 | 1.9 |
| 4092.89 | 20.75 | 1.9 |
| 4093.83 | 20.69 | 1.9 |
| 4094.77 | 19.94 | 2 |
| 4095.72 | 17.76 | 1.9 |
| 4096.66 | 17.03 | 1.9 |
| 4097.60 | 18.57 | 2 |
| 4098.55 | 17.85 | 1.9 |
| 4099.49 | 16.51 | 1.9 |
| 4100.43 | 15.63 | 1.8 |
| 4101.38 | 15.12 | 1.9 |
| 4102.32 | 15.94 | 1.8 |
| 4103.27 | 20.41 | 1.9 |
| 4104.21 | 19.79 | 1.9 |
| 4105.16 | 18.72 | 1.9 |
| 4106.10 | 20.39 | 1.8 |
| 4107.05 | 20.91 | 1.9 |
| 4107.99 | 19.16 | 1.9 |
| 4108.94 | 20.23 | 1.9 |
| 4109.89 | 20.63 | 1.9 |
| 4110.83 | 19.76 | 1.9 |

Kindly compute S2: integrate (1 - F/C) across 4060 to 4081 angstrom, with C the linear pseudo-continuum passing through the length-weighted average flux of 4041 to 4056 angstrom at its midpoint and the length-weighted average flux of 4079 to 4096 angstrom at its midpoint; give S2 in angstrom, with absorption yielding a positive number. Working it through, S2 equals 3.3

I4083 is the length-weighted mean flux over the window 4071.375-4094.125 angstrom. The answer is 19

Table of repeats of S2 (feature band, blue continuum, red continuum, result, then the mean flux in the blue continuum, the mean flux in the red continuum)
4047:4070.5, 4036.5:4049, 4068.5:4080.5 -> -1.8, 16.1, 16.1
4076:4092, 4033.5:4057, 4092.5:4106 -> -2.0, 16.7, 18.2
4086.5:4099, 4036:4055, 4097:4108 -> -2.1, 16.9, 18.2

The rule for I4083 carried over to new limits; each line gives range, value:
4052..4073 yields 16.5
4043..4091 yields 17.2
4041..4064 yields 16.5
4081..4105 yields 19.7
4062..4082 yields 15.7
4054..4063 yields 18.7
